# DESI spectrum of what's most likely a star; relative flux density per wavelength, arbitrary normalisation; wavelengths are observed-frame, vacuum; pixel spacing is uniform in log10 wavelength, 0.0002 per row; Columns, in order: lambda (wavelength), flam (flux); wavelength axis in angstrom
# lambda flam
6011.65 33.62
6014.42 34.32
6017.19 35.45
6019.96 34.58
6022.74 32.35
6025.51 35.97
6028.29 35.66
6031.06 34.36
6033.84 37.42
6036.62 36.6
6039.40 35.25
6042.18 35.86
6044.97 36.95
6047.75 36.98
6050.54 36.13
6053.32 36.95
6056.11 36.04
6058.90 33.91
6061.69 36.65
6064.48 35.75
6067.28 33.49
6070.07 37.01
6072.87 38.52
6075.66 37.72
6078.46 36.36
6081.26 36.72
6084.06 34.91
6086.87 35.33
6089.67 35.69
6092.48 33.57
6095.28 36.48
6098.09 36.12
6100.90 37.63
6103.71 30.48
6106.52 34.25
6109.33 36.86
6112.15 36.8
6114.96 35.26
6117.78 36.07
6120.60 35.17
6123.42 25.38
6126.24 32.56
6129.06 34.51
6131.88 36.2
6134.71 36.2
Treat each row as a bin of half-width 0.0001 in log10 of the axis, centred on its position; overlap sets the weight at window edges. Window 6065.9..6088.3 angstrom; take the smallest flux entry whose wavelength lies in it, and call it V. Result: 33.49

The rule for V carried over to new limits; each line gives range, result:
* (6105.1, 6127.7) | 25.38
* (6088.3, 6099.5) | 33.57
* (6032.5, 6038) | 36.6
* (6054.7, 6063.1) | 33.91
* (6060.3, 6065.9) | 35.75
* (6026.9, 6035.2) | 34.36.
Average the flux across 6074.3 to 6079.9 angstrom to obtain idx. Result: 37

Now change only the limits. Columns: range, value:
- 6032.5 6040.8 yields 36.4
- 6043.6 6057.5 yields 36.6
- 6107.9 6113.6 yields 36.8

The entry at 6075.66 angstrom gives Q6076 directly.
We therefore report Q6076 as 37.72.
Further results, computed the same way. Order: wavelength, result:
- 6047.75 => 36.98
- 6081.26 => 36.72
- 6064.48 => 35.75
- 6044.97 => 36.95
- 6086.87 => 35.33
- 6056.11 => 36.04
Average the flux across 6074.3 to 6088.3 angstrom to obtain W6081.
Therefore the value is 36.2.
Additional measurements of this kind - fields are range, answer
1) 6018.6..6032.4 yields 34.6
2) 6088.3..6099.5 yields 35.5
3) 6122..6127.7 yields 29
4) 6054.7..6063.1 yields 35.5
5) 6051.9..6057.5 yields 36.5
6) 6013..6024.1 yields 34.2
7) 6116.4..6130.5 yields 32.7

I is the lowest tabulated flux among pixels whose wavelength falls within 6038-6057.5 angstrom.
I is 35.25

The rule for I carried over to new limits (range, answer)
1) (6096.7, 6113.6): 30.48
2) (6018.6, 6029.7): 32.35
